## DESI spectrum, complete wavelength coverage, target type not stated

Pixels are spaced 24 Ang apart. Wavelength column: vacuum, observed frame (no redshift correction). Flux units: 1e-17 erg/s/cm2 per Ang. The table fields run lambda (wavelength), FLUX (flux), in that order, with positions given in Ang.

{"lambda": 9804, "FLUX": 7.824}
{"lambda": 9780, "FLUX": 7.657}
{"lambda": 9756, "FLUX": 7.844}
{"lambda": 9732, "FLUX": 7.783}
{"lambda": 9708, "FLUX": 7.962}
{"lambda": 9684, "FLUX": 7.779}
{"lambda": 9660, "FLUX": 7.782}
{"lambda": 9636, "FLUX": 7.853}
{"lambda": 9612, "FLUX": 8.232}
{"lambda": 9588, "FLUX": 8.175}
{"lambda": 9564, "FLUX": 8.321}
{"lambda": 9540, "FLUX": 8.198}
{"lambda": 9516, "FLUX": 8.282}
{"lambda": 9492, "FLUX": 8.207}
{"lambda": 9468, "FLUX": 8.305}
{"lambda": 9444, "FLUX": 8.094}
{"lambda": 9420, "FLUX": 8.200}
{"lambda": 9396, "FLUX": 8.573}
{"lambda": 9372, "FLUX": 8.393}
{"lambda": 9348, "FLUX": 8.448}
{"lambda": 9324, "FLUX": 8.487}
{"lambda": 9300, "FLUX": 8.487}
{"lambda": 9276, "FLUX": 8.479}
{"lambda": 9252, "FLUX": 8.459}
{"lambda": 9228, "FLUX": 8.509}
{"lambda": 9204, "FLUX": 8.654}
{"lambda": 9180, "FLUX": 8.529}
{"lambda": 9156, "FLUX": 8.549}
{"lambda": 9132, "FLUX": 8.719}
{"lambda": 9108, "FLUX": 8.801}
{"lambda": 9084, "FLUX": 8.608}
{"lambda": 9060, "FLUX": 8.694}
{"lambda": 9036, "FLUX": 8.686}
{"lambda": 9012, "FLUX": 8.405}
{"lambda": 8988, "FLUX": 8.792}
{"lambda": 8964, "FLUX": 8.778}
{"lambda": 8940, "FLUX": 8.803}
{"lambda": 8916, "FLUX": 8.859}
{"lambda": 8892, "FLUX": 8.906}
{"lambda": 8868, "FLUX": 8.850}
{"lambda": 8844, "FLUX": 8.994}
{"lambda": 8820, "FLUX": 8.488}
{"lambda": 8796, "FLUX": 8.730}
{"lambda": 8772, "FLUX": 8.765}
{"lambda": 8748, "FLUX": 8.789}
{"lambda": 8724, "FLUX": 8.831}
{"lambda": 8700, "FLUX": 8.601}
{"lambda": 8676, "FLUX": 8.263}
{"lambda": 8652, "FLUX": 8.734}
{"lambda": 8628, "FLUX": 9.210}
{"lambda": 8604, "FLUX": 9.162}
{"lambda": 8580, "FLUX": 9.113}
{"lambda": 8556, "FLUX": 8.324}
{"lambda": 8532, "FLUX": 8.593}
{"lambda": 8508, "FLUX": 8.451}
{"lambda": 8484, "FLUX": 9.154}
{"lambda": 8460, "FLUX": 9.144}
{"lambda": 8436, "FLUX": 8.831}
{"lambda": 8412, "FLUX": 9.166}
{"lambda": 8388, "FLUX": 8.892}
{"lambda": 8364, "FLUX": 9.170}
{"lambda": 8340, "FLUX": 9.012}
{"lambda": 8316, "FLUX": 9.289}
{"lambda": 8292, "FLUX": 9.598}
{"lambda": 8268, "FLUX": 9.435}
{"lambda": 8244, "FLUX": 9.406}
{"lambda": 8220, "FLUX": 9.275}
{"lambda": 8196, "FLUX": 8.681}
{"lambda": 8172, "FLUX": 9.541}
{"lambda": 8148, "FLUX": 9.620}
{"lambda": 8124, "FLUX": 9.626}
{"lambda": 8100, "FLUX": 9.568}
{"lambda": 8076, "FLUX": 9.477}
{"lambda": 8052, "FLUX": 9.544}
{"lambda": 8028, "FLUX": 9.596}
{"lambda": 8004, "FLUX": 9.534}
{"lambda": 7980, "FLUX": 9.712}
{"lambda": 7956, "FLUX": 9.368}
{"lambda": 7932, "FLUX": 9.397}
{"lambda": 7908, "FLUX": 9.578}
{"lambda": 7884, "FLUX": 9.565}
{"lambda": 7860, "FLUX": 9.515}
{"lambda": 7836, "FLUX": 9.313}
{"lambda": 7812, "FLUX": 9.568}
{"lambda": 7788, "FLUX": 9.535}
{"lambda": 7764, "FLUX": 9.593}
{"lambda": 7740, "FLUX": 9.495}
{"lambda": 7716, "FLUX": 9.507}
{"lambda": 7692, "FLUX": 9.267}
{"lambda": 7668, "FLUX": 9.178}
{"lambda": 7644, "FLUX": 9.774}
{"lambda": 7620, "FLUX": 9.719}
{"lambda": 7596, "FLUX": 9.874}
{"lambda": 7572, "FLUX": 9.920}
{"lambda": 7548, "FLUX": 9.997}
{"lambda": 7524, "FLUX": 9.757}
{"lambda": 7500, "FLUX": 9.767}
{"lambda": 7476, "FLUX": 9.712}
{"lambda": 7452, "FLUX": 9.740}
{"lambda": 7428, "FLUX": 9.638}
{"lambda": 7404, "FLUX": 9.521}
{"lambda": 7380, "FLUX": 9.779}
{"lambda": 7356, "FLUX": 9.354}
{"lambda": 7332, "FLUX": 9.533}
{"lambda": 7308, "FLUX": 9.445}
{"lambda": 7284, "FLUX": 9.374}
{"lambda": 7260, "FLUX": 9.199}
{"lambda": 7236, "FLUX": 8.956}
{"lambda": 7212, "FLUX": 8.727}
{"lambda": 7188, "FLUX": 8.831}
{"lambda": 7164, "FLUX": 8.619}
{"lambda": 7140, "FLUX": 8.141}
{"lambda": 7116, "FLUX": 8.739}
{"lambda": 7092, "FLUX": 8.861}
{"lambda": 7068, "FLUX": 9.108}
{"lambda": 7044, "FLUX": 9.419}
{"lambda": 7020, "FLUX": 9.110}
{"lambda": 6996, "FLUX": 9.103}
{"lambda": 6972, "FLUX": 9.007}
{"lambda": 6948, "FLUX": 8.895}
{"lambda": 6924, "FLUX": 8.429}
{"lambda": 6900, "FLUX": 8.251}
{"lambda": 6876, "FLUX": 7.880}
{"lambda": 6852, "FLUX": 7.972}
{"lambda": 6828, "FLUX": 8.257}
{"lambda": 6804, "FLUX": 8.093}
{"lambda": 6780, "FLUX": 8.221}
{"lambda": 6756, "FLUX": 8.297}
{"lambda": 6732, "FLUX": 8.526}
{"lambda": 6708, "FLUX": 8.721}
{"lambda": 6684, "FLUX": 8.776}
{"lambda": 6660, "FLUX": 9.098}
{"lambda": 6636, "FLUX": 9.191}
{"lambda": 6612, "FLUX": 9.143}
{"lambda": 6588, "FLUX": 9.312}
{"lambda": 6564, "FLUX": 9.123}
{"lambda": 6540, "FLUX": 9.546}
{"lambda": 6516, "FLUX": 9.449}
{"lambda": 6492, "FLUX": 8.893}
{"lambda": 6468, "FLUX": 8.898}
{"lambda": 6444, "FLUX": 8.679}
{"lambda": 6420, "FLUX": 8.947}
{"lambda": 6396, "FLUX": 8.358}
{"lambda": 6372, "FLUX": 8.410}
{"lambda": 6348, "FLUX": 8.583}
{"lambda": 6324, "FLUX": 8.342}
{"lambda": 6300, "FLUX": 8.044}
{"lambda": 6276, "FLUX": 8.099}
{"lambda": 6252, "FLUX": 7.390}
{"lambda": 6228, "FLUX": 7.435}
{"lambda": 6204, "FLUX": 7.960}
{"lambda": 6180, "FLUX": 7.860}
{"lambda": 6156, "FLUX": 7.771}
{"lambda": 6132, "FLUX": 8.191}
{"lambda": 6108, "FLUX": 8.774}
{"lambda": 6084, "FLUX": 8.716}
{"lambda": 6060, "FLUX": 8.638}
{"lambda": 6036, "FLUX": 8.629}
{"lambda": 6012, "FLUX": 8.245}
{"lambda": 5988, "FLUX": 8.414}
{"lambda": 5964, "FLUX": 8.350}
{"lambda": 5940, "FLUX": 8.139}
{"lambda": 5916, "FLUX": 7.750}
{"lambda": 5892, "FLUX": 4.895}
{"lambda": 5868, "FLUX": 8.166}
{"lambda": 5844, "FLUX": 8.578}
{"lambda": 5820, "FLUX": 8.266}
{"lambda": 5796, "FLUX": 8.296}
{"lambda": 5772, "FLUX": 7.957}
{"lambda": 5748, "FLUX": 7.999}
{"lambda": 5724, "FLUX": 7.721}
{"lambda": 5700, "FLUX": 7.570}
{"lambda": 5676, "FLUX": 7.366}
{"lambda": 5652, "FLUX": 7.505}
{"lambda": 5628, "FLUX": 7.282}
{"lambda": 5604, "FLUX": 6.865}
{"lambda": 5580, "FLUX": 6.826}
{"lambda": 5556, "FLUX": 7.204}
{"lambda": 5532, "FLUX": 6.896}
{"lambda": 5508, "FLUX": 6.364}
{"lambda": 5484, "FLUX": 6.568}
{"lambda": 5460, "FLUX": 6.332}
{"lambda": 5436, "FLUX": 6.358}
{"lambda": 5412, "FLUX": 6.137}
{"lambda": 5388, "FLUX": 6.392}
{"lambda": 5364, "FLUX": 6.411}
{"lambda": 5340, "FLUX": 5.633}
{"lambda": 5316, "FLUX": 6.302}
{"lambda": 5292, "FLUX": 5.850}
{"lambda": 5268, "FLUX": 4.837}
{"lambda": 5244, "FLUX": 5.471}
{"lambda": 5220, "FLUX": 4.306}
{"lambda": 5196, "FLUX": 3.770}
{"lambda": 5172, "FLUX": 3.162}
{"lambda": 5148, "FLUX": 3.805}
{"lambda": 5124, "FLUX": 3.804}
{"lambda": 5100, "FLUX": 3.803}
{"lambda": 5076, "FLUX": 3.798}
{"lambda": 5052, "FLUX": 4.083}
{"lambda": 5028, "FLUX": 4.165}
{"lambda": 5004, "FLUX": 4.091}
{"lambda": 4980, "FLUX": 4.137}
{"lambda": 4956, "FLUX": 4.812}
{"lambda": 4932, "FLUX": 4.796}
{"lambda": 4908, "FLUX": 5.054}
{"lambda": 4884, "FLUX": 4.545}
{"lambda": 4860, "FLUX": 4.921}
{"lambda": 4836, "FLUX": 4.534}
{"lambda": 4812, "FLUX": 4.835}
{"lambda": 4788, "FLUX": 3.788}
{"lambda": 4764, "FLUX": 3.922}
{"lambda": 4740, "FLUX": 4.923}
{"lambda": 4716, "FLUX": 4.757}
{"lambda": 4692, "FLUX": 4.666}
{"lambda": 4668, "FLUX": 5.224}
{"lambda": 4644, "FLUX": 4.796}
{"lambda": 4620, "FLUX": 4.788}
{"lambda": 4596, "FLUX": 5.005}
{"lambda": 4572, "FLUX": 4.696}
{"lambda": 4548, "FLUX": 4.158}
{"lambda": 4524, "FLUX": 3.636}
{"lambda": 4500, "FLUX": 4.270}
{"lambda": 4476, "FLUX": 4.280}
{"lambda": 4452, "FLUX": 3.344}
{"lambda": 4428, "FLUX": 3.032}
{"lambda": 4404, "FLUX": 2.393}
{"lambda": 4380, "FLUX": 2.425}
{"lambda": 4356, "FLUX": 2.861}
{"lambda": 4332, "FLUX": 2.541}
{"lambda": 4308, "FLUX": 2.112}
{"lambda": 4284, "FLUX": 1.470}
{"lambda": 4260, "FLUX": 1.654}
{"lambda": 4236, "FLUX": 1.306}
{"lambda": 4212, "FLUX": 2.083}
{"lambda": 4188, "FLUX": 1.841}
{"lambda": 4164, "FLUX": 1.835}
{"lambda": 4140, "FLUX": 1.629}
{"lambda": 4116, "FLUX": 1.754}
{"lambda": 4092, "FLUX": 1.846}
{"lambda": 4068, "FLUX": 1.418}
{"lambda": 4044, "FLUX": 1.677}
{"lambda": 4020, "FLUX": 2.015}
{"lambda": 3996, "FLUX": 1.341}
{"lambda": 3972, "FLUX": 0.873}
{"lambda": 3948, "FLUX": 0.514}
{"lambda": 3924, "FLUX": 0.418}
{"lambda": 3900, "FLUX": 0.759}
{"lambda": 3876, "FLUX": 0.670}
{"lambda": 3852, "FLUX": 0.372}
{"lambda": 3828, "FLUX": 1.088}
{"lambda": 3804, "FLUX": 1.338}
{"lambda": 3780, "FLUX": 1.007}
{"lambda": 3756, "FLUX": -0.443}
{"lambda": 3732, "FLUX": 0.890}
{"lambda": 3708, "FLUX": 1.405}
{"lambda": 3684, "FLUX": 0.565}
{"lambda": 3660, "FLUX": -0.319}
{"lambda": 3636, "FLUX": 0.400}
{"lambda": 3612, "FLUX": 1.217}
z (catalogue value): 0.00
